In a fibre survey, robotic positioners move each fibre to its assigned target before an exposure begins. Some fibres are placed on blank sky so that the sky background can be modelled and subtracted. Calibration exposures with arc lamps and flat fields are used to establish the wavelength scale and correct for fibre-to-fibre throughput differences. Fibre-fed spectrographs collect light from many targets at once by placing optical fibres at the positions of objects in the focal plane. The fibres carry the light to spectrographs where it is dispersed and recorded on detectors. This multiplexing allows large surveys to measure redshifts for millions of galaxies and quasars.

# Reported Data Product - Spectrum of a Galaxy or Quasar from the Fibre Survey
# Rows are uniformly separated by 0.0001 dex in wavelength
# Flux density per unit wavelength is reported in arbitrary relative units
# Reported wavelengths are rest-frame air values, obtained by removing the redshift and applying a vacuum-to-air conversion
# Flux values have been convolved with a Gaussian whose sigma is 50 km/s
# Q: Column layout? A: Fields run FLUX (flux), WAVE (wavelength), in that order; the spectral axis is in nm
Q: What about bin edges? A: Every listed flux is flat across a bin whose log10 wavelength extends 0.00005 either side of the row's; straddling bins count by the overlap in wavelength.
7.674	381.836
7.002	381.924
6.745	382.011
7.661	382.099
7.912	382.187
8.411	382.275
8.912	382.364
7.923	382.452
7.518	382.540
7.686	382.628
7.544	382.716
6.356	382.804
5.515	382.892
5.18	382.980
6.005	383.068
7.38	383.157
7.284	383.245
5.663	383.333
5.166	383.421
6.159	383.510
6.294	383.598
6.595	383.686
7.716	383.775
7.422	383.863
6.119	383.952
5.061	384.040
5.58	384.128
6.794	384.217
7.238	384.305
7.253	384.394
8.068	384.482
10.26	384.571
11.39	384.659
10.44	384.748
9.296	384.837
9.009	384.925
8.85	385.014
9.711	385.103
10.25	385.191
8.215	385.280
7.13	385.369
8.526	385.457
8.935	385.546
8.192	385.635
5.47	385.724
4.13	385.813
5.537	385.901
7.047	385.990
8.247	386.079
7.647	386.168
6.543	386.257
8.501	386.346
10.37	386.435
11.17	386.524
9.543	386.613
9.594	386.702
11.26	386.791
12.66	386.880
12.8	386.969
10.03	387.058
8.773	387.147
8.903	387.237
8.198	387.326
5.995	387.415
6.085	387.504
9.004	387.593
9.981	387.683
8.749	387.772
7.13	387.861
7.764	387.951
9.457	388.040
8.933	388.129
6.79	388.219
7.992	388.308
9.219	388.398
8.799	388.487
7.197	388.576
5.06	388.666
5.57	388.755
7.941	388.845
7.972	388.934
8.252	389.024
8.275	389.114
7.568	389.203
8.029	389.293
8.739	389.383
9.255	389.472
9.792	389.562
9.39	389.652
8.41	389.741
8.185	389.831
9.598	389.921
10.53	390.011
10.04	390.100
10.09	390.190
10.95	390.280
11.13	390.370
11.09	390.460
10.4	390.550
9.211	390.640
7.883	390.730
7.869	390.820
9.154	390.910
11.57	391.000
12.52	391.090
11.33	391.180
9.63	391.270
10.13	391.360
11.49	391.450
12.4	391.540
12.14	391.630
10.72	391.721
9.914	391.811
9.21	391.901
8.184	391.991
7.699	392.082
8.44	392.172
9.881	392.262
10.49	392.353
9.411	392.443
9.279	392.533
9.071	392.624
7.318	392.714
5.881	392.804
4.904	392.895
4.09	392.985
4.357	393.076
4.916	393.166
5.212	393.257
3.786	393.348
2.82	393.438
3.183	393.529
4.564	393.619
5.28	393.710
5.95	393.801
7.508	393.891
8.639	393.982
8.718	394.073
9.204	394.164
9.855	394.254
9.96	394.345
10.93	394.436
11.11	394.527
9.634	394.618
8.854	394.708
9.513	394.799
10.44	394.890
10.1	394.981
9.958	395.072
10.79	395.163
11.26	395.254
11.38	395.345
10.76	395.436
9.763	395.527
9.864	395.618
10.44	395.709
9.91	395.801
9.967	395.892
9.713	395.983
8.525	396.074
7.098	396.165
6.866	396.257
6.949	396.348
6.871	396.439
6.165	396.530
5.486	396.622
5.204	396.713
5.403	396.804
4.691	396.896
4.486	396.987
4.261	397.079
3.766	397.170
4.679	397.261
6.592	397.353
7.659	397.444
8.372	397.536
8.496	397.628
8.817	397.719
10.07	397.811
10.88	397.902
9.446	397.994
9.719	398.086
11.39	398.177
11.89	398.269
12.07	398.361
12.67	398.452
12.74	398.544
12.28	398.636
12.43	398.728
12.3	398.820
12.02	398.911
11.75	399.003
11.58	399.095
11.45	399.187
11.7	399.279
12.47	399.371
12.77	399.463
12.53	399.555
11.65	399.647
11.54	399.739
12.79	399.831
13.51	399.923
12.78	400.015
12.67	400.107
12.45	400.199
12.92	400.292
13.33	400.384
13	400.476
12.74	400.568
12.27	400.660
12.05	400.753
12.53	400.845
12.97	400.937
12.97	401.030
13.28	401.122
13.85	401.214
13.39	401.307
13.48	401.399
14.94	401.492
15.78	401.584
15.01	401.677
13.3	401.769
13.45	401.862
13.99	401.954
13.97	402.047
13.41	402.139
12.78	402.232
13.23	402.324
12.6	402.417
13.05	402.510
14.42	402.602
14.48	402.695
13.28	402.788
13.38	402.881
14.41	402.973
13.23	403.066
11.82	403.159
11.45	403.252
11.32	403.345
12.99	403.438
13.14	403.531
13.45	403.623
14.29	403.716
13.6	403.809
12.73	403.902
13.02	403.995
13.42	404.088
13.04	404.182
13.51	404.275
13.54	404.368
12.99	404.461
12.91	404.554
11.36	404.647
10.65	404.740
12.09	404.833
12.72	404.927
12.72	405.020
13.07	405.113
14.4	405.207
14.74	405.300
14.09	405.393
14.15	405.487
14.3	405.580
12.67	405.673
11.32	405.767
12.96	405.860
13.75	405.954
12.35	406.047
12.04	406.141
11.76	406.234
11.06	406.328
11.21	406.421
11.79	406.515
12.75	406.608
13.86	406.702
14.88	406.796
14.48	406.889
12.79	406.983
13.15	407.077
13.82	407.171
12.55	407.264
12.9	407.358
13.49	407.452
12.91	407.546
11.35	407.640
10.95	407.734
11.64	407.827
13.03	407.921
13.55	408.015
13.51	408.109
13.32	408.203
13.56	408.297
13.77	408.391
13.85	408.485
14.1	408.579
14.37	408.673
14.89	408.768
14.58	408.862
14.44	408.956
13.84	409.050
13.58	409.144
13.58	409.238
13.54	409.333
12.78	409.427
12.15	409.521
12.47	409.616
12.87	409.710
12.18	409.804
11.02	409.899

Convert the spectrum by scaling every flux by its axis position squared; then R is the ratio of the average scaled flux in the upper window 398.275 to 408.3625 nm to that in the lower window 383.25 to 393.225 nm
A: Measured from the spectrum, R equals 1.64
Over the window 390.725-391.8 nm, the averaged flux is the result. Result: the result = 10.7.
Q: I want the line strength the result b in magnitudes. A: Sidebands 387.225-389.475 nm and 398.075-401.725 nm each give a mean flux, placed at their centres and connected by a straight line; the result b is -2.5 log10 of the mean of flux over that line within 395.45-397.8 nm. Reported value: 0.474 mag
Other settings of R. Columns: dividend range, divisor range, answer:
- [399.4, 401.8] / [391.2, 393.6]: 1.74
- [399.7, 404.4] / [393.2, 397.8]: 1.75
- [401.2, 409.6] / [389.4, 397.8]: 1.66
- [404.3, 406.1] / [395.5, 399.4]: 1.49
